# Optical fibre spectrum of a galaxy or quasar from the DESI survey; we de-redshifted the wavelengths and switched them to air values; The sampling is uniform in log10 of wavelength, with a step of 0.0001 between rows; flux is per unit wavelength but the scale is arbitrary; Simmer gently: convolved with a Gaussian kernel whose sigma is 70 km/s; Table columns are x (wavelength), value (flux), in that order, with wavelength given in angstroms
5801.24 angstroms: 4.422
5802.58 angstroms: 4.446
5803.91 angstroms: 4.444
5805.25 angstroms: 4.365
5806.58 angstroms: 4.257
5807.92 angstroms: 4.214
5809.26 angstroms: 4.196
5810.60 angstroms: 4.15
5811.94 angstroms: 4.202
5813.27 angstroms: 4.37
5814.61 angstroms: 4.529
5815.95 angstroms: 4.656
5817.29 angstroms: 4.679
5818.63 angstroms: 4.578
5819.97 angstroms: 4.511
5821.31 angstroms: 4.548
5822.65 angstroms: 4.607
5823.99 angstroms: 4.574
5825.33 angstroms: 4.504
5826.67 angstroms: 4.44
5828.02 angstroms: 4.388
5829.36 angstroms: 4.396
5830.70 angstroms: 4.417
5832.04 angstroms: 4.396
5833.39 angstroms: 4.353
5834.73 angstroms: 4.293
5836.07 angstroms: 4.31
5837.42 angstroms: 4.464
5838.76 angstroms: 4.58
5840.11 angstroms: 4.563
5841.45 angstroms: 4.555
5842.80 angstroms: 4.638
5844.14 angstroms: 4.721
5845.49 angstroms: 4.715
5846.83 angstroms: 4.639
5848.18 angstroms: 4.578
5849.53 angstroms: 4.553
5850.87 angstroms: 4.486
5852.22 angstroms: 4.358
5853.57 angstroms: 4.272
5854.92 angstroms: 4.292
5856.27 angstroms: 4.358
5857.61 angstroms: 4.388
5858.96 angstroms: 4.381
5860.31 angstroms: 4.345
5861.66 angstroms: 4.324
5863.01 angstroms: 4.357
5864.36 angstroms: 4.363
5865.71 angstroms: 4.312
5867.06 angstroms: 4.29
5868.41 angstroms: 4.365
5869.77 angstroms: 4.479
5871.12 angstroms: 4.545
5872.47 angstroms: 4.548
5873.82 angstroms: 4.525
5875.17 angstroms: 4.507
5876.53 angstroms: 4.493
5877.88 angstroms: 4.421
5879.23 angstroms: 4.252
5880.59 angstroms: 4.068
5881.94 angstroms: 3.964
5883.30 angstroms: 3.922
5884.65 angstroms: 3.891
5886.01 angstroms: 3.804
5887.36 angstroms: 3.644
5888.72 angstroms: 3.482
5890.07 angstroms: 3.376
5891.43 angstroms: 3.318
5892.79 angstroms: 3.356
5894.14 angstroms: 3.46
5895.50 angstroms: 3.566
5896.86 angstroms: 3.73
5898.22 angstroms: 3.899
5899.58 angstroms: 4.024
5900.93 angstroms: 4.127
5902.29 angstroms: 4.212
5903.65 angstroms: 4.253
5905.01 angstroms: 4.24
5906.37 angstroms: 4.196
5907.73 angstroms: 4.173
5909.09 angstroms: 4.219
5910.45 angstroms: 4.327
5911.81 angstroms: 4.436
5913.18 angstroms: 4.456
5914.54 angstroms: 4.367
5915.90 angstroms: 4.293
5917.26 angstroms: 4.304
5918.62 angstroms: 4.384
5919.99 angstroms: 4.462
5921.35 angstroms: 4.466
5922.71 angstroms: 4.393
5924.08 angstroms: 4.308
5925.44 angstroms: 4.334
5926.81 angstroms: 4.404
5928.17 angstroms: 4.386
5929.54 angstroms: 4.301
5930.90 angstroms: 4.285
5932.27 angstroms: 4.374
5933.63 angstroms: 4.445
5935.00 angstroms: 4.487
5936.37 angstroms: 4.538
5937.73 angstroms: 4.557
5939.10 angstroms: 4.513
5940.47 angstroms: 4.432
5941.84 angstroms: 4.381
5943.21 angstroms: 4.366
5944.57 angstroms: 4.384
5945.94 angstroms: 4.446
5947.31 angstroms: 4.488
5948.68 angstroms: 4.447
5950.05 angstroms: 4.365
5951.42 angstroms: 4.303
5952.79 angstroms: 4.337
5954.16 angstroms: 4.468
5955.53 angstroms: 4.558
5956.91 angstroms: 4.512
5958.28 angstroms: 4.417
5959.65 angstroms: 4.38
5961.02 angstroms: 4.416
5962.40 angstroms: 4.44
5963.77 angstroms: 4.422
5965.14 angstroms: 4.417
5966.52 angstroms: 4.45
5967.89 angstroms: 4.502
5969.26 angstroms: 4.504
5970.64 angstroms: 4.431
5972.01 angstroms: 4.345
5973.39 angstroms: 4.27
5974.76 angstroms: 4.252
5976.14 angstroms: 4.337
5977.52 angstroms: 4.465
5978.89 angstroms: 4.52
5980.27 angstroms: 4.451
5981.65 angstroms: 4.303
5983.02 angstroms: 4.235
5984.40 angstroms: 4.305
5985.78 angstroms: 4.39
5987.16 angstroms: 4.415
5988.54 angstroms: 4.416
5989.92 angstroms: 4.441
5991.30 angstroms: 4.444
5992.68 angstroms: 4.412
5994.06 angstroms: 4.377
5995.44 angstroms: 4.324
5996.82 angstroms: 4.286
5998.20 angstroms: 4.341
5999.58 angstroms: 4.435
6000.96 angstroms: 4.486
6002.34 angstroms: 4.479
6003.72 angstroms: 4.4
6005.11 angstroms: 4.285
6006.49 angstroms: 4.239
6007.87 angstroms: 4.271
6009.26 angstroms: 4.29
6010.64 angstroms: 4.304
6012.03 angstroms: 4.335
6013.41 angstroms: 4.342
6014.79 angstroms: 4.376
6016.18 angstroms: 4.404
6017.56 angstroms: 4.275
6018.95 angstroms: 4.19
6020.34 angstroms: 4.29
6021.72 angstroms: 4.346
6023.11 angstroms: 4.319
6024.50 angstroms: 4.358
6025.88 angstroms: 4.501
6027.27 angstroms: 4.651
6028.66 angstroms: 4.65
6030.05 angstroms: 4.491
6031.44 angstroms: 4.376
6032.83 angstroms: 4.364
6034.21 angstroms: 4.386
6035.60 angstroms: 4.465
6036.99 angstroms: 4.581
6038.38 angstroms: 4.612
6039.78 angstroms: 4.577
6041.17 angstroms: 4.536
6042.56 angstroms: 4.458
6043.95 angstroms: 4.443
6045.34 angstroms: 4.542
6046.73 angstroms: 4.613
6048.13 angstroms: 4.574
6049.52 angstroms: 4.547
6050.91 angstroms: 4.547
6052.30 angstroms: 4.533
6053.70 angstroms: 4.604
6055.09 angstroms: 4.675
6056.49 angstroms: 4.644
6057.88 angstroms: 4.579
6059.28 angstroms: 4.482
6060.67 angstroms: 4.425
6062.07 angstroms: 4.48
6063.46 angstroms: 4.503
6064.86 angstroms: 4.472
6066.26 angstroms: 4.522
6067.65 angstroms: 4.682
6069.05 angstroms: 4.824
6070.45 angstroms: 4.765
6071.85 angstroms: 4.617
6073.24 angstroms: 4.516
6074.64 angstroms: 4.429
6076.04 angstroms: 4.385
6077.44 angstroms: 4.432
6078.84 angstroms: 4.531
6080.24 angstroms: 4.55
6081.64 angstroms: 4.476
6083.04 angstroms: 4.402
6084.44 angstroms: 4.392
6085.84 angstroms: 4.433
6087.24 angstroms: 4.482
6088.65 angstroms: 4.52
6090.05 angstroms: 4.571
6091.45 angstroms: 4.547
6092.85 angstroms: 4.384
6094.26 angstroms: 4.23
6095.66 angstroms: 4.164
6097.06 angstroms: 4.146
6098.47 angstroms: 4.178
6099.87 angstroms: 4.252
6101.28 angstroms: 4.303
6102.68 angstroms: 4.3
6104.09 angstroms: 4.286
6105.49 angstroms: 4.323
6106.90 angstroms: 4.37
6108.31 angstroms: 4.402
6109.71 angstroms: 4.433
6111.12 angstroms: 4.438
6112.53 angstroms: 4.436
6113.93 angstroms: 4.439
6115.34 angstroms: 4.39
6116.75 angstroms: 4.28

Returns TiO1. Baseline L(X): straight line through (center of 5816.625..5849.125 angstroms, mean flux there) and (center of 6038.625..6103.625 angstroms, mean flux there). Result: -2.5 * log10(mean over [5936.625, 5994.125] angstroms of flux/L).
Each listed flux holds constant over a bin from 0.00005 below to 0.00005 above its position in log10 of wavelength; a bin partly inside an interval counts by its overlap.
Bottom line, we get 0.02 mag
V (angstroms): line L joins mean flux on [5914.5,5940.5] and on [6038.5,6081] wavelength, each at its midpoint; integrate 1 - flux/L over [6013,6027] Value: 0.5 angstroms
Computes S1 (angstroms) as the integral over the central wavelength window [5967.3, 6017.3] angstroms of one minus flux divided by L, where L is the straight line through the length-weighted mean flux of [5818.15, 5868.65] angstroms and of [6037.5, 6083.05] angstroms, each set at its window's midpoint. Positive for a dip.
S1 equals 1.6 angstroms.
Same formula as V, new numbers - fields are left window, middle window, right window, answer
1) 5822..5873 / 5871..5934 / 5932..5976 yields 4.2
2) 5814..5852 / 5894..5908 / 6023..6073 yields 1.6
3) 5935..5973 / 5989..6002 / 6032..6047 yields 0.2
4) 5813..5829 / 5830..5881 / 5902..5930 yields 0.3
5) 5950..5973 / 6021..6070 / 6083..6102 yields -1.6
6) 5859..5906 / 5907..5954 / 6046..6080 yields -2.0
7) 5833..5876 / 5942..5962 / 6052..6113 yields 0.2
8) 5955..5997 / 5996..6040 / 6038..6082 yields 0.8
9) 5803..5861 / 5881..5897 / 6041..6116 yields 3.0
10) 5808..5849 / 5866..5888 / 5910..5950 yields 1.0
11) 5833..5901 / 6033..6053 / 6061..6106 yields -0.6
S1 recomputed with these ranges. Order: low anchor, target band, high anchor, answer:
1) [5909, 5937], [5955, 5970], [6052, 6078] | -0.1 angstroms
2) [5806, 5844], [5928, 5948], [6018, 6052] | 0.2 angstroms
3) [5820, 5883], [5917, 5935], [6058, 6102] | 0.2 angstroms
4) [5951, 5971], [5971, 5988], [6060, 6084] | 0.4 angstroms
